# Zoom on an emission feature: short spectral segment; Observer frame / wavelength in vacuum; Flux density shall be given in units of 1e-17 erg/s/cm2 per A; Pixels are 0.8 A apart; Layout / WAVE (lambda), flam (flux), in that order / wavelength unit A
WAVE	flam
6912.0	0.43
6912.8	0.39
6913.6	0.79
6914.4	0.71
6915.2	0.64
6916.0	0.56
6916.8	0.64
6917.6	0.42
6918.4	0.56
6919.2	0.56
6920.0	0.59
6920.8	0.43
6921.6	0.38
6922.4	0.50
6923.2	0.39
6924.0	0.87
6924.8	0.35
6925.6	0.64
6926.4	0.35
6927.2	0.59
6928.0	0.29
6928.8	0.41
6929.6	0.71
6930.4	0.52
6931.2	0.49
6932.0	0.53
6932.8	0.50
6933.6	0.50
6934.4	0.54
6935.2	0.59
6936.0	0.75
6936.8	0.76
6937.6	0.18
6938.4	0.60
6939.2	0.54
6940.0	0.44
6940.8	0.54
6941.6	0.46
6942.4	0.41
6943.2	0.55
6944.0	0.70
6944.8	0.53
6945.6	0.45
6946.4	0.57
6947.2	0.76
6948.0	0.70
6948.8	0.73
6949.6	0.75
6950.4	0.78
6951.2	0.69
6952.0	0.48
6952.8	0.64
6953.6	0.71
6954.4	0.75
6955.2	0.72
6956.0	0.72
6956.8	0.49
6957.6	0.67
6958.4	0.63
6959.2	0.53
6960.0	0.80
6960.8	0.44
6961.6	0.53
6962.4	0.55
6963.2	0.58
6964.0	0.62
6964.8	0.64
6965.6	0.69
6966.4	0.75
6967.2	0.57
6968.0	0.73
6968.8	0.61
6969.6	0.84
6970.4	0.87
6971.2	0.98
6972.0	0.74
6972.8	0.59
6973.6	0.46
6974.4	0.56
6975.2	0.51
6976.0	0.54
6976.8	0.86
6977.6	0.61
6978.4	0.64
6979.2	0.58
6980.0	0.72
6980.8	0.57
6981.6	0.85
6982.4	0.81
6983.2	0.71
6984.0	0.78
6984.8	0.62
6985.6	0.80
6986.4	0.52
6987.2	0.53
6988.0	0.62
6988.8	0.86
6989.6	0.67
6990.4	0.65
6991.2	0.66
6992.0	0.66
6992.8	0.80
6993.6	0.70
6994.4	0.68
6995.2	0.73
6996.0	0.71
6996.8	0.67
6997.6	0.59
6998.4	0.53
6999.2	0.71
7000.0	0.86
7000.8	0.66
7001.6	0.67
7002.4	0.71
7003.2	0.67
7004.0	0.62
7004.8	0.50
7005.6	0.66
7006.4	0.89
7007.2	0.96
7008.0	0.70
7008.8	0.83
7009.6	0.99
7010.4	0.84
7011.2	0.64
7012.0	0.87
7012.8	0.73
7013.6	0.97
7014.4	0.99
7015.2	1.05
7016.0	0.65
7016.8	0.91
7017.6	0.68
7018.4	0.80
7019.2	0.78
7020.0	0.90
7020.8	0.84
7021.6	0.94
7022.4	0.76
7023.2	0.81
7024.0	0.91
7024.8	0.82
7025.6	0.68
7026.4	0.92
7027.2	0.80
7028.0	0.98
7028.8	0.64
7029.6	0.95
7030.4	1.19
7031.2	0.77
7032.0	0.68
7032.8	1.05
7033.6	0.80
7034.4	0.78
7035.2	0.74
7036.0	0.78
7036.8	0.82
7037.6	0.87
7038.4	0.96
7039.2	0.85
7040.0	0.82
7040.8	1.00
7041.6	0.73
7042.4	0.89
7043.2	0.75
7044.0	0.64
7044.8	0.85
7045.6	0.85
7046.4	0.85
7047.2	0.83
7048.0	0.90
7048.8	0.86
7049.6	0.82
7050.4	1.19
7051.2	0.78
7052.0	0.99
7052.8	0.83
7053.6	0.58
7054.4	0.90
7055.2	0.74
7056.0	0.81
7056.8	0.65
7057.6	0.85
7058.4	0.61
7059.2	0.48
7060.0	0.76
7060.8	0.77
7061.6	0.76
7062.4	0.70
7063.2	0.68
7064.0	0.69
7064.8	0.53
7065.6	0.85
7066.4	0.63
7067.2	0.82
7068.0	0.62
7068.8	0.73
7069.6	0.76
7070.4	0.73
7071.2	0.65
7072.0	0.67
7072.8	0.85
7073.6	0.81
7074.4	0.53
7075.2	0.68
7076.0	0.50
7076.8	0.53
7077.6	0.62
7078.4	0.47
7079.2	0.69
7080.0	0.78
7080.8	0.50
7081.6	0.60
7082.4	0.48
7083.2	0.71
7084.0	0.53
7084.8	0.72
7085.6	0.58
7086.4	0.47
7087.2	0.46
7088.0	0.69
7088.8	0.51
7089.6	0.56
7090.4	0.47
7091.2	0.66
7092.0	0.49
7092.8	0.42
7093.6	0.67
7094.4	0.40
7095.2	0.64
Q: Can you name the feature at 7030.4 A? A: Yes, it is C III] 1909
